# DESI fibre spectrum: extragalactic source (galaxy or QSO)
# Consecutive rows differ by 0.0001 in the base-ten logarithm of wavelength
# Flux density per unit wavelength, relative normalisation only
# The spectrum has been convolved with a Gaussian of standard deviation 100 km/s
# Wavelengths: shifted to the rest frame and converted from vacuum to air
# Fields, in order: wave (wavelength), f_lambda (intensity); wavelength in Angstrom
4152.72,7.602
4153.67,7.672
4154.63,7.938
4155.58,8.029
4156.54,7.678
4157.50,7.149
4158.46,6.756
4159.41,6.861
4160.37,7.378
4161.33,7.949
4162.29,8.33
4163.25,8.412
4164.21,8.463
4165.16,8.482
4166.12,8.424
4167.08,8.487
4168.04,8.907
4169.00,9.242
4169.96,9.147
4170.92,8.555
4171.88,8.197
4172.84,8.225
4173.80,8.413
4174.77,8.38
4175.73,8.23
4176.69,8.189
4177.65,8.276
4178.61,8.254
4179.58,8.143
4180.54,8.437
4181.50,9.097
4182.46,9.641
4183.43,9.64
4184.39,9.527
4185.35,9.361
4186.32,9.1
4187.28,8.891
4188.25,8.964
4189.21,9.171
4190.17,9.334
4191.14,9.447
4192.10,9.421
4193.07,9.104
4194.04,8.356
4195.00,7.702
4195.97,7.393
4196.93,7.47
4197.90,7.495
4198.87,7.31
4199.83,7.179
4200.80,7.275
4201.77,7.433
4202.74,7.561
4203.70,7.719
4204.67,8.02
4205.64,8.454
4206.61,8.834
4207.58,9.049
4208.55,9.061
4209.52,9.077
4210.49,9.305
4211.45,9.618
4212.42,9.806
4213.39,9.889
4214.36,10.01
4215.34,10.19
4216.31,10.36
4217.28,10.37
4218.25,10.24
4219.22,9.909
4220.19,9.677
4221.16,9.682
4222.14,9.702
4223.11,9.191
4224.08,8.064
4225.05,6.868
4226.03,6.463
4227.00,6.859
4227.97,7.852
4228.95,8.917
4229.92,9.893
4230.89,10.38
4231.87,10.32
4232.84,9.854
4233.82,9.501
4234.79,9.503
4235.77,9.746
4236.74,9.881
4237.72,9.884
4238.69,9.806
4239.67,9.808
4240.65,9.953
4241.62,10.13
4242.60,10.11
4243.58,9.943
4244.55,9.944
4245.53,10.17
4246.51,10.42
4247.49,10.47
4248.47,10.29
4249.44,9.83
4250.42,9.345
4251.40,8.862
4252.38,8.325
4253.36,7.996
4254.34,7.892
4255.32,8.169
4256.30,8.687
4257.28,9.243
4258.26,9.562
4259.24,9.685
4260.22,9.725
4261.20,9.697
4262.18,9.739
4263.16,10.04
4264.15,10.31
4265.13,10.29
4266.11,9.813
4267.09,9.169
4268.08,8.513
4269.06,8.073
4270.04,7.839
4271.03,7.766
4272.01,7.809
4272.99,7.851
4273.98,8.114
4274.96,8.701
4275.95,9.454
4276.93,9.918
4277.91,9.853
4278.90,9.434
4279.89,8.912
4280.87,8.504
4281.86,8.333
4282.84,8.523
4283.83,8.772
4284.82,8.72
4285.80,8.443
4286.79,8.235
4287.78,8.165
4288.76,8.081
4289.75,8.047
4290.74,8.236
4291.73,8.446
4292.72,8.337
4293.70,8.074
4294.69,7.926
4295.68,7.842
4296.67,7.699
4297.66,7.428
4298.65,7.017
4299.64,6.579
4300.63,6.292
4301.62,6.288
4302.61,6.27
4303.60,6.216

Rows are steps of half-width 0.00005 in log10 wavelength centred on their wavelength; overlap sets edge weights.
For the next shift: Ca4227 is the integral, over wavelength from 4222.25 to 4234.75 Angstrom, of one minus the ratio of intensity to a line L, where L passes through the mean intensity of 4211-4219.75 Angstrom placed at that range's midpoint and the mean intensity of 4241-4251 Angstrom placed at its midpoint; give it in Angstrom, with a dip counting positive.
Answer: 1.6 Angstrom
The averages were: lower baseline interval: 10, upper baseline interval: 10.1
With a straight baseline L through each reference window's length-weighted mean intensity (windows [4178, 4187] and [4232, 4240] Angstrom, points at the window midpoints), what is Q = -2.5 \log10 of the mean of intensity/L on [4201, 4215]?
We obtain 0.066 mag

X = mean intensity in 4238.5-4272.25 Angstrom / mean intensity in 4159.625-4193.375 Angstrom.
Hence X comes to 1.08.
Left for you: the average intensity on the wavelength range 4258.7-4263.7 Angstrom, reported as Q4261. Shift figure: 9.77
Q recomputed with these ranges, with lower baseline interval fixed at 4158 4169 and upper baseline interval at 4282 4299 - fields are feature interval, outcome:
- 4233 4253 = -0.20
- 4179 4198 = -0.09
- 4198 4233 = -0.10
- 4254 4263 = -0.14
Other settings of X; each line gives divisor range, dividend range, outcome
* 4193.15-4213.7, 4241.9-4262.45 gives 1.14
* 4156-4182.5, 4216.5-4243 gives 1.13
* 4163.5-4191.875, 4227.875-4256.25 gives 1.09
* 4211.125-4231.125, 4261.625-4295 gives 0.95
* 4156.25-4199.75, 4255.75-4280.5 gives 1.08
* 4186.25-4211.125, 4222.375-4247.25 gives 1.12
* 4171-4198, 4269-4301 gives 0.95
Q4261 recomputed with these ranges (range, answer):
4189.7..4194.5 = 9.12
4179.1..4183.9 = 8.99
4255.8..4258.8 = 9.17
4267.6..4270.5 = 8.16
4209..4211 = 9.23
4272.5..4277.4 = 8.8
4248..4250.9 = 9.84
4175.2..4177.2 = 8.23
